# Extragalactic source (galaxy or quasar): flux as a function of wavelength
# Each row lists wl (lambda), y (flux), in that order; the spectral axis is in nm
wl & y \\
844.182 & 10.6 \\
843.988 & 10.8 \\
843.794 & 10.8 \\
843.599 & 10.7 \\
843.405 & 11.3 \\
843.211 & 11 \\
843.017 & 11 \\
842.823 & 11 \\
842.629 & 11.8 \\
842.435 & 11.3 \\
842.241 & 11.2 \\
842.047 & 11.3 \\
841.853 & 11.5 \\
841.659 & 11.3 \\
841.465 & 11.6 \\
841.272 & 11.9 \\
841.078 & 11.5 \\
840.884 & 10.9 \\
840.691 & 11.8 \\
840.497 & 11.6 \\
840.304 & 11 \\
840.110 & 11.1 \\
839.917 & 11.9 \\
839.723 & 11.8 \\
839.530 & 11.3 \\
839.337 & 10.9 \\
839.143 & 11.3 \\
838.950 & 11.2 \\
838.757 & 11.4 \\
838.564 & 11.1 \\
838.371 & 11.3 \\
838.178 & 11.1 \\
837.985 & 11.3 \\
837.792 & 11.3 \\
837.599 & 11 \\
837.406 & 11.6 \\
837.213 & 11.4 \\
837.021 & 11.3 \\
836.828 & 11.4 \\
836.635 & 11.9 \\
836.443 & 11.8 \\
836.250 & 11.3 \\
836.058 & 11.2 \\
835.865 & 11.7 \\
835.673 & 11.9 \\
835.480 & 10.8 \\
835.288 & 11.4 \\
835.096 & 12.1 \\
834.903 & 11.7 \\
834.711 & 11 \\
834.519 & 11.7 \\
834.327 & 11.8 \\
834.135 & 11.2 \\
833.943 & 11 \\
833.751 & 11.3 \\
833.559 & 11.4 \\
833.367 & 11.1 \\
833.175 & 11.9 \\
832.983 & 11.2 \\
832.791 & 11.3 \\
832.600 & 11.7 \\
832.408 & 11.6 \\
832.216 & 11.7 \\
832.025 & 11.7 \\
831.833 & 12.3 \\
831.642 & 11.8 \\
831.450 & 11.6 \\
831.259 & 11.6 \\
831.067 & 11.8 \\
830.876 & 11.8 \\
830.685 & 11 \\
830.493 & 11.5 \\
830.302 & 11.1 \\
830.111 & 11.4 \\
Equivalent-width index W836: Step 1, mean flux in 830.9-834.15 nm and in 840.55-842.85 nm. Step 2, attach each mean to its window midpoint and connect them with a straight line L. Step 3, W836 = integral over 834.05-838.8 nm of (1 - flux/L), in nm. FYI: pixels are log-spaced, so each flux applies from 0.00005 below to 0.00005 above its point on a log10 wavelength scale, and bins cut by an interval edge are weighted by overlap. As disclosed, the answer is 0.03 nm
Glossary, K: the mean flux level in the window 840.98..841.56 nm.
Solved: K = 11.7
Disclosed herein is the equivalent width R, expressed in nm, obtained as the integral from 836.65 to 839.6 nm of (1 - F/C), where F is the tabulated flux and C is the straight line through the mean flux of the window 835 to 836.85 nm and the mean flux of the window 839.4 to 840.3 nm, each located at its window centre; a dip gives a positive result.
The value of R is 0.06 nm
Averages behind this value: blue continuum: 11.6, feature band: 11.3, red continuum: 11.4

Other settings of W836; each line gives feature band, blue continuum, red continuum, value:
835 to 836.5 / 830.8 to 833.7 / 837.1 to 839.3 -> -0.014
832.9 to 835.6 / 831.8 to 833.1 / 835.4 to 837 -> 0.035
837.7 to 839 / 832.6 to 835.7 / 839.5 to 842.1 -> 0.024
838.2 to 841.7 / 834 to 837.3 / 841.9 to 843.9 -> -0.027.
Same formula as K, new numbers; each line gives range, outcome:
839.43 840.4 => 11.4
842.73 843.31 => 11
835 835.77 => 11.6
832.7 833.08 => 11.2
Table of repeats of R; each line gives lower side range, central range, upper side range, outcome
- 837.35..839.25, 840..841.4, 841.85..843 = -0.02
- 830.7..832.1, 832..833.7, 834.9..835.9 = 0.03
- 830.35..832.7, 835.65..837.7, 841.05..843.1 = 0.01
